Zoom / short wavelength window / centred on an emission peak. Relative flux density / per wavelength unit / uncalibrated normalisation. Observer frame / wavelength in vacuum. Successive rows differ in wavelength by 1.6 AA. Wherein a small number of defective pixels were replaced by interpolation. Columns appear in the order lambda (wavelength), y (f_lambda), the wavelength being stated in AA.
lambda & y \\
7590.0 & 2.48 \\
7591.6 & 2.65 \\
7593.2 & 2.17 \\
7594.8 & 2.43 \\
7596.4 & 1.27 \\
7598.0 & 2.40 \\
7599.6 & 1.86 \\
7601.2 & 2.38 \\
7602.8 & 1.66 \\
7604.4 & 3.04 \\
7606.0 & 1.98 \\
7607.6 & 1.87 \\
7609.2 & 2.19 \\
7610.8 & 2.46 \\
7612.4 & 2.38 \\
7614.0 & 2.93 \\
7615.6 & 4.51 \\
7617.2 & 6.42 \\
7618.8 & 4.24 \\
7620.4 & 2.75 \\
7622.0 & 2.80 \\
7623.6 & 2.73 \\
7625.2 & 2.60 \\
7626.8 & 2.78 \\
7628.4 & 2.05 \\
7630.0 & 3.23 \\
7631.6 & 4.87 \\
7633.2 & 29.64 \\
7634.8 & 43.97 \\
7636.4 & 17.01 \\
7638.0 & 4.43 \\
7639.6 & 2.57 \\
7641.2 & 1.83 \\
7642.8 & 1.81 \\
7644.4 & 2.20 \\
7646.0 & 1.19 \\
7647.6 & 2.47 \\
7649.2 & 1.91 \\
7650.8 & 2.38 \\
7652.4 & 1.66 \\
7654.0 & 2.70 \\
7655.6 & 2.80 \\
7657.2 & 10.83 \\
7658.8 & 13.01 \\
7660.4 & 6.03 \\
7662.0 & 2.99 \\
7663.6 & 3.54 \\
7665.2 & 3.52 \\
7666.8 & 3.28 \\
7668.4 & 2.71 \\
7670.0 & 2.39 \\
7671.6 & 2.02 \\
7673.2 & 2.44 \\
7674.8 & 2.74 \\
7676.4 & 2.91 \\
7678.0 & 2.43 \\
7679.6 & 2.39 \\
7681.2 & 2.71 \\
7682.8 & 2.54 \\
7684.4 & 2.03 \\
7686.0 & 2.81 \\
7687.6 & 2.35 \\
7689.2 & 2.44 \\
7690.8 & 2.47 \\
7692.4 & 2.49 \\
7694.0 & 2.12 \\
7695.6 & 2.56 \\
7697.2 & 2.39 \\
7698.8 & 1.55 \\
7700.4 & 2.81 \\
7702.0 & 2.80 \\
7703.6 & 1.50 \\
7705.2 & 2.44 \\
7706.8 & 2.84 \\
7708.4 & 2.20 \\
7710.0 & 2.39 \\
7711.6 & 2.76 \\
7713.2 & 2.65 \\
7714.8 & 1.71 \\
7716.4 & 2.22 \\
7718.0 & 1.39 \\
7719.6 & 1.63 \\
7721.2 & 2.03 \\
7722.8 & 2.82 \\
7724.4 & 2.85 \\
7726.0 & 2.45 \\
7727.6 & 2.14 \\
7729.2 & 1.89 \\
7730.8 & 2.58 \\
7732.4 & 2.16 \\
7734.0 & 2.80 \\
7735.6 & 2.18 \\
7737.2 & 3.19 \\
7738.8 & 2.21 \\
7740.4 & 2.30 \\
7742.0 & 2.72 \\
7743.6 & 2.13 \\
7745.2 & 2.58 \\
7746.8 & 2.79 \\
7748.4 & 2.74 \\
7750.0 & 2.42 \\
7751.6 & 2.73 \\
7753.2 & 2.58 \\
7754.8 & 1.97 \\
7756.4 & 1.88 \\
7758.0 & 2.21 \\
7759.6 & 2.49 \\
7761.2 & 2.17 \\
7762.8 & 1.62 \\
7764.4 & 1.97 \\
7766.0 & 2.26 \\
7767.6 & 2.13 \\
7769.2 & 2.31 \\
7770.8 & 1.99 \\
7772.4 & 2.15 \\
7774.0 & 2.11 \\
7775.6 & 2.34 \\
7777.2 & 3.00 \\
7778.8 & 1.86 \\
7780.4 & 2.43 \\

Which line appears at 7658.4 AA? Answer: [N II]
